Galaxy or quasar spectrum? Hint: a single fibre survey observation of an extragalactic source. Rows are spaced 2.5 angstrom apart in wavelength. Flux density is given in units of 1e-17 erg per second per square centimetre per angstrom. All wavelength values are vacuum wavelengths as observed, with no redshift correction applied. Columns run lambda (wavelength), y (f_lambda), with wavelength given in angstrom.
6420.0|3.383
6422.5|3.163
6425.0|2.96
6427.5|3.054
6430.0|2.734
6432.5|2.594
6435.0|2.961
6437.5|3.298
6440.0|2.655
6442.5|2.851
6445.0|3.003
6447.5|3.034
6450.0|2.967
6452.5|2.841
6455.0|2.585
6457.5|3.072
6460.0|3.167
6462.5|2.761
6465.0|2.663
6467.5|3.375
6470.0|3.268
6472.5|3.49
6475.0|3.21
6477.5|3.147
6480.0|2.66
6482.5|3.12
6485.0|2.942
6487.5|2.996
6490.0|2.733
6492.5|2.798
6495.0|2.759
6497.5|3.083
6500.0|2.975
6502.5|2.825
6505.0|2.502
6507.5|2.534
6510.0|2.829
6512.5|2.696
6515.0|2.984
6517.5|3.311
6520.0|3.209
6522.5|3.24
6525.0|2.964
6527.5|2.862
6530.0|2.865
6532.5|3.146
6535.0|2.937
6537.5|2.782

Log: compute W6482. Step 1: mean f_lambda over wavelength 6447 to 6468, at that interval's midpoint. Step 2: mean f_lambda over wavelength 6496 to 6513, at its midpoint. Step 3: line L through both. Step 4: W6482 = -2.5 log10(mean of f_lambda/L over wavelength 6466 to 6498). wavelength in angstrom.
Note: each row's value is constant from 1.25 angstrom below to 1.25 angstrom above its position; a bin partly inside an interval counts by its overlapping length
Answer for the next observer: -0.07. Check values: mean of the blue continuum 2.92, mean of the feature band 3.04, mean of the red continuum 2.78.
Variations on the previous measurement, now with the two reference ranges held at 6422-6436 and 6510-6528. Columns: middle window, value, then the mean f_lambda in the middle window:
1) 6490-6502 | 0.04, 2.88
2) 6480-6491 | 0.02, 2.92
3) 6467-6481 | -0.08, 3.19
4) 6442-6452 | -0.01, 2.96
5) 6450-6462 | 0.01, 2.91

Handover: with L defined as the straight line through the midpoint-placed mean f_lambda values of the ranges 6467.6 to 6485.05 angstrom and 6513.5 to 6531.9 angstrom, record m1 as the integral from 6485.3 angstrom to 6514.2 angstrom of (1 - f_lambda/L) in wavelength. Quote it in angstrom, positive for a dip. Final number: 2.82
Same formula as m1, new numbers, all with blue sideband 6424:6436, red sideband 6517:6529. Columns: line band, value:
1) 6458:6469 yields -0.2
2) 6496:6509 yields 1.1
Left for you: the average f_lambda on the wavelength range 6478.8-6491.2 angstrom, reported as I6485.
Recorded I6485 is 2.89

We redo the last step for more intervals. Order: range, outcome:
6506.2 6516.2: 2.76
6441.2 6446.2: 2.92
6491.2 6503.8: 2.89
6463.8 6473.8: 3.2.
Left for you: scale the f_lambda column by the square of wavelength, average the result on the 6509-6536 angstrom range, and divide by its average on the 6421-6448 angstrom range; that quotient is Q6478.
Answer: 1.05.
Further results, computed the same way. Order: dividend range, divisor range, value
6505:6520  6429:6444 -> 1.03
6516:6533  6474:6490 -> 1.04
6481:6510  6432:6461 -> 0.99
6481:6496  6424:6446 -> 1.01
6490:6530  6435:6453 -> 1.00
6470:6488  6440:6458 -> 1.08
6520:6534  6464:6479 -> 0.97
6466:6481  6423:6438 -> 1.11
